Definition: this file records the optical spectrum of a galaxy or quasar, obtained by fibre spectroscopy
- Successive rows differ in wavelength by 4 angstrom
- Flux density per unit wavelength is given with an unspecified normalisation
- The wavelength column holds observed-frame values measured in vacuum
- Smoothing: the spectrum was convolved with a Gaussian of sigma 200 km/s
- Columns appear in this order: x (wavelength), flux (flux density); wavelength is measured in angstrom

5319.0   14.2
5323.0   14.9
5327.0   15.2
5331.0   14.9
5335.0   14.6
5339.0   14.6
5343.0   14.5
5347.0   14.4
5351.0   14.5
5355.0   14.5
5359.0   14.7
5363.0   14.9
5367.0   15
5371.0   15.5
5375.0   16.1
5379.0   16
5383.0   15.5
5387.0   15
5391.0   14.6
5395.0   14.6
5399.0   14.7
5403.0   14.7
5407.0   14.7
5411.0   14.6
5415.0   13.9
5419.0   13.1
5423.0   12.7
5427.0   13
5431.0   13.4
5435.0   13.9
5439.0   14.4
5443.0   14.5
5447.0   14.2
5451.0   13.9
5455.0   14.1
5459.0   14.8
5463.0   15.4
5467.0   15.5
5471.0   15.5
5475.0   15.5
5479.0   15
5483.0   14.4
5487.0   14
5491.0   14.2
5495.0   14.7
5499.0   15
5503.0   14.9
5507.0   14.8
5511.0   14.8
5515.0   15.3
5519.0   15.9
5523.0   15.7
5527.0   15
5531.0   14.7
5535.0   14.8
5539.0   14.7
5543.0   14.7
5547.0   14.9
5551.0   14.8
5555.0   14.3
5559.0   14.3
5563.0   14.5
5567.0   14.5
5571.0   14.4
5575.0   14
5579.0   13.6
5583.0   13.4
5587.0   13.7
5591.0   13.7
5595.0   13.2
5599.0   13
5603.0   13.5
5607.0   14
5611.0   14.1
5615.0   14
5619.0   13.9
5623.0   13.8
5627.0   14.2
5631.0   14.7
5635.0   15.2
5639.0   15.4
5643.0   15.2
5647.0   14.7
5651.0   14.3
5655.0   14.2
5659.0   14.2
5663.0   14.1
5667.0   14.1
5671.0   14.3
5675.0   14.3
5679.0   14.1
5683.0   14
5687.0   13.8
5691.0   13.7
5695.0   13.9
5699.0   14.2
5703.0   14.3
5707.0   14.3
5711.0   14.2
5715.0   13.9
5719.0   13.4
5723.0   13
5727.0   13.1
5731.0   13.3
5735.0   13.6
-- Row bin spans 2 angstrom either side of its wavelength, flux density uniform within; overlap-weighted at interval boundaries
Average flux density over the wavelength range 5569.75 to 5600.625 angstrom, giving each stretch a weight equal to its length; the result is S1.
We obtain 13.6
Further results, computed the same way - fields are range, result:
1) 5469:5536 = 15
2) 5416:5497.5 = 14.3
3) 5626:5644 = 15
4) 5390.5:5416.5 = 14.6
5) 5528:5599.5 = 14.2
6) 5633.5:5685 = 14.5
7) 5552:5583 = 14.2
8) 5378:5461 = 14.3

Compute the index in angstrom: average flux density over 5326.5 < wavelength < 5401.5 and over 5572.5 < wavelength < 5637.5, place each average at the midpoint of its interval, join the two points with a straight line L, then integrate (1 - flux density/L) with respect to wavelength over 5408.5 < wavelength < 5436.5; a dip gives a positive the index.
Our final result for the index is 2.2 angstrom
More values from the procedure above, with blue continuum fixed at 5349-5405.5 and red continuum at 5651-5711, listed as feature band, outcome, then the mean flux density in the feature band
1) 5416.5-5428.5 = 1.5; 13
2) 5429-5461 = 1.4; 14.2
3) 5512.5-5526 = -0.9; 15.6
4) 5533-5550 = -0.3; 14.8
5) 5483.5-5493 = 0.4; 14.1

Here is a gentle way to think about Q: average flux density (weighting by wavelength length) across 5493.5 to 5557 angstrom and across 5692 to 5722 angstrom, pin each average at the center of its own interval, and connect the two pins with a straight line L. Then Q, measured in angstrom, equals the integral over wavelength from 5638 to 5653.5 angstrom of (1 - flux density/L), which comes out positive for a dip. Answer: -0.6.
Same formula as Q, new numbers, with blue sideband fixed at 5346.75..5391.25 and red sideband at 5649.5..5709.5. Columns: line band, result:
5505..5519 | -0.4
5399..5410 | 0.2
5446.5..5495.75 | 0.2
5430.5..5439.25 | 0.6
